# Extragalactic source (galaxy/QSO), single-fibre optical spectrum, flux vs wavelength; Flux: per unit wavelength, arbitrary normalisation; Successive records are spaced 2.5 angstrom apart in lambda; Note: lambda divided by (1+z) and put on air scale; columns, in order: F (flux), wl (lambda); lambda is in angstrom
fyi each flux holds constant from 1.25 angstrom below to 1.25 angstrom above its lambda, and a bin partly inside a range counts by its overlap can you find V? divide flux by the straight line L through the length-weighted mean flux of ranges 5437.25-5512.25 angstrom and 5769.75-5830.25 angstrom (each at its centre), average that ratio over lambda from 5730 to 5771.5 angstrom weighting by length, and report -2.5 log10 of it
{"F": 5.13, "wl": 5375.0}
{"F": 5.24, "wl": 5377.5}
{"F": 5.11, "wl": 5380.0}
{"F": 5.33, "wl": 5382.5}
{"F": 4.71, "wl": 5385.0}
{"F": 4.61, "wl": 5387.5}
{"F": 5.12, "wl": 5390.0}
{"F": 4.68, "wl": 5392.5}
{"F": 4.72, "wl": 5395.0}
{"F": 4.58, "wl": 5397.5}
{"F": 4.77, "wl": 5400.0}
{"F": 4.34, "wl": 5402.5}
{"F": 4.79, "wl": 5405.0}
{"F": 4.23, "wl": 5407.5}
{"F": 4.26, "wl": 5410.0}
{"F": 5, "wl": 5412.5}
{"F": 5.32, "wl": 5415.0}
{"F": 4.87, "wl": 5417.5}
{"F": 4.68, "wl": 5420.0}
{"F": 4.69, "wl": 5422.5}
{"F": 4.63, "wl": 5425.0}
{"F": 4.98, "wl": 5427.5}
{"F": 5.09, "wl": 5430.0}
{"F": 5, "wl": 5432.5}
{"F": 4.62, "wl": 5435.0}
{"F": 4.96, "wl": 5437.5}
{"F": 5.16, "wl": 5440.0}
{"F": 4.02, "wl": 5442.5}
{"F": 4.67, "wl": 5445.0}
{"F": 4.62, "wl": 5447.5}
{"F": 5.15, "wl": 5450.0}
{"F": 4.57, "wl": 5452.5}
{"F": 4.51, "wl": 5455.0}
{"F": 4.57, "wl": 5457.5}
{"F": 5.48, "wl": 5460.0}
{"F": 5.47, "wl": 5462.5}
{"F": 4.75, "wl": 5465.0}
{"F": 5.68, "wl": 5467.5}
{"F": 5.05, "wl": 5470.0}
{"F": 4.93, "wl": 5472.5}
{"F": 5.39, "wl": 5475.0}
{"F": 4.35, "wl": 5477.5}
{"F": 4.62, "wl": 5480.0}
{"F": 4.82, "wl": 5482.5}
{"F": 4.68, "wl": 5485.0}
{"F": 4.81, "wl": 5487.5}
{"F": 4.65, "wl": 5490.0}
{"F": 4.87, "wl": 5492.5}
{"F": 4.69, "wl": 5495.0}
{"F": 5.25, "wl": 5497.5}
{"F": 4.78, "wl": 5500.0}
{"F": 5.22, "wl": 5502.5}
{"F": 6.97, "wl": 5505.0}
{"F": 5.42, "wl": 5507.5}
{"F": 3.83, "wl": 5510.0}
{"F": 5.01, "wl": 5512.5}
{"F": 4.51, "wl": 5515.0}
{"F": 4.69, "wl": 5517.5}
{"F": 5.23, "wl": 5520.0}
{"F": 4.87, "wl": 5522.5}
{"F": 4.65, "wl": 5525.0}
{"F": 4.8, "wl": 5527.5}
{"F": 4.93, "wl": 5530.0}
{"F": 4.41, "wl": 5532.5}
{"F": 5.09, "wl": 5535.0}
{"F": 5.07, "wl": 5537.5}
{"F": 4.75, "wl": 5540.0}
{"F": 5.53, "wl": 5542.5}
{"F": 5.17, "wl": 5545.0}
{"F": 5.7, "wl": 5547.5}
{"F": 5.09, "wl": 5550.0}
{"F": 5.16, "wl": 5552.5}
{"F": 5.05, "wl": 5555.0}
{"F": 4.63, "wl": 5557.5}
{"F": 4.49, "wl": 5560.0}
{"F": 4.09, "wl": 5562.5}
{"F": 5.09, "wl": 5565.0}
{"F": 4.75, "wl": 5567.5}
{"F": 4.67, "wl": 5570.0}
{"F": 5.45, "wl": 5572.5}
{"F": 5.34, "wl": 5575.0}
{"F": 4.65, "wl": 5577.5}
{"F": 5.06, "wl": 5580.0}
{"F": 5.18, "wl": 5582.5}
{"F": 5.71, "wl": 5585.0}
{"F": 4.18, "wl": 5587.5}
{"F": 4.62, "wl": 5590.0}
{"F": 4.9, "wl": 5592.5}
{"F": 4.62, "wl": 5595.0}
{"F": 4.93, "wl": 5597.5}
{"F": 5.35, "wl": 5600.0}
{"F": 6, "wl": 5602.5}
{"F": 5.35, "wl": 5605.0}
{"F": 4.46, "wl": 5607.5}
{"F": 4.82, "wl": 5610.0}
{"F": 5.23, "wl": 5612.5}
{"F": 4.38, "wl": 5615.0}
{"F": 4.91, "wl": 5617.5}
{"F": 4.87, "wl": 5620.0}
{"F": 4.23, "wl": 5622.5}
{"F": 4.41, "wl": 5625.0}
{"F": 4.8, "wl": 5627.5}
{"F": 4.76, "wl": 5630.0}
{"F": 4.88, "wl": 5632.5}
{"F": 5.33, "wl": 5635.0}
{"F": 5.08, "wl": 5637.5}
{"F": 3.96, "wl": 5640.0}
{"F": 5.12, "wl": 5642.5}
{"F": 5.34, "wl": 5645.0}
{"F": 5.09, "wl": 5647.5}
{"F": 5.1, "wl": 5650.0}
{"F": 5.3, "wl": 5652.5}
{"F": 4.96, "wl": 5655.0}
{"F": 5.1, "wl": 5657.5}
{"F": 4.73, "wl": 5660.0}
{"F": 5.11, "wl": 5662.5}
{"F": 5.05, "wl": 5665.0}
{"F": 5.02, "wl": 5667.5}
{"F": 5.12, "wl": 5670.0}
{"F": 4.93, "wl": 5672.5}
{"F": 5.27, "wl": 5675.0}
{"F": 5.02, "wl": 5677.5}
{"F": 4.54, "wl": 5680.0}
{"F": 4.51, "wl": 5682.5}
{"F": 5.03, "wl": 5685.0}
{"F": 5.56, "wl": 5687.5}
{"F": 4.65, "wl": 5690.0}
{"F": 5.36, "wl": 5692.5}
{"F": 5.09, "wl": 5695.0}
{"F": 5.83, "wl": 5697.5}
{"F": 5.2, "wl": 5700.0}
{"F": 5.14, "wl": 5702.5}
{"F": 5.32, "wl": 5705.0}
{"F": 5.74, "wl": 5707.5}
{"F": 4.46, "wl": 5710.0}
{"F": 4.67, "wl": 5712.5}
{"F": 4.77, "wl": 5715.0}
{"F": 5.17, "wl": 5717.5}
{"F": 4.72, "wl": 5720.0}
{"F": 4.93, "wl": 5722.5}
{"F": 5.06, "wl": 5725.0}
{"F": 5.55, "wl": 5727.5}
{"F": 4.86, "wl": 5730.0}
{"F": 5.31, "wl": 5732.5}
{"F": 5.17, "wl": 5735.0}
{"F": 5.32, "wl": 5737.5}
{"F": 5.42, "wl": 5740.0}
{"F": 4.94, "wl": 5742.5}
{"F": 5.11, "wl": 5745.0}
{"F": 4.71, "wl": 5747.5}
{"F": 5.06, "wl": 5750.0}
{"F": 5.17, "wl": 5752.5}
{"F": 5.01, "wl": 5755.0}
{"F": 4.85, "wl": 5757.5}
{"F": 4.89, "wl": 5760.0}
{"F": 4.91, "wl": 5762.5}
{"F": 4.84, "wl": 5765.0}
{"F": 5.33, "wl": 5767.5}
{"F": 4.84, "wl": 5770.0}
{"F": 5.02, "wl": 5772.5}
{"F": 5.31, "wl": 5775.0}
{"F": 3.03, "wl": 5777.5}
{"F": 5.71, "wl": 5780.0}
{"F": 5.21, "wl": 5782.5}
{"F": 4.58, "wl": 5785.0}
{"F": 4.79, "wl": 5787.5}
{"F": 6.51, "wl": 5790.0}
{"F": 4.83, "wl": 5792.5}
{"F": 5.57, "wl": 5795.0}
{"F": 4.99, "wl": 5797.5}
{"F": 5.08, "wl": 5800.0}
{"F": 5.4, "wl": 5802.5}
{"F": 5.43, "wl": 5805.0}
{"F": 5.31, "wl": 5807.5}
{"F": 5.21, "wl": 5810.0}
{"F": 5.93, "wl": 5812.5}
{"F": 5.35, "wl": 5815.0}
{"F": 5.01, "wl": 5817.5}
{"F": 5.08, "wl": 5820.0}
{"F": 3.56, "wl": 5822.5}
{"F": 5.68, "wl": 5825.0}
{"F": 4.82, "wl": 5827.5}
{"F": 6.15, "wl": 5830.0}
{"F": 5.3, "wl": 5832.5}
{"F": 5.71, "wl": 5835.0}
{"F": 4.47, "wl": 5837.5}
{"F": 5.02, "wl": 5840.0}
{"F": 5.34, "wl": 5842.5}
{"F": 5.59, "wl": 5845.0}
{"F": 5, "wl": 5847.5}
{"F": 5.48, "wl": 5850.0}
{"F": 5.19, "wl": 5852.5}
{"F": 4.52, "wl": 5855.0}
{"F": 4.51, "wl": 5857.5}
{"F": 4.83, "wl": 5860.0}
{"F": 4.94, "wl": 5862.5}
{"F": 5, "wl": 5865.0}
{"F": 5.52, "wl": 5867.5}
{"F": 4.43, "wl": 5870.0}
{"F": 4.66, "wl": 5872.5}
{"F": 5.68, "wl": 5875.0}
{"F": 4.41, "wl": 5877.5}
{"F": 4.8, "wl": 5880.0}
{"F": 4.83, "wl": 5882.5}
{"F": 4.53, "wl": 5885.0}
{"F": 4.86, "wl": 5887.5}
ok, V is 0.010 mag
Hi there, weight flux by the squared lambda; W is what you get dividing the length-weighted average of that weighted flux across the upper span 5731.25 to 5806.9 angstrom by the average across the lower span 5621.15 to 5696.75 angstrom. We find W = 1.07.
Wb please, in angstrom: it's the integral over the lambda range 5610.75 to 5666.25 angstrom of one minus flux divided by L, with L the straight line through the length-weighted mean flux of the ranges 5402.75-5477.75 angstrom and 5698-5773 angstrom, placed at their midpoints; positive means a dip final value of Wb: 1.0 angstrom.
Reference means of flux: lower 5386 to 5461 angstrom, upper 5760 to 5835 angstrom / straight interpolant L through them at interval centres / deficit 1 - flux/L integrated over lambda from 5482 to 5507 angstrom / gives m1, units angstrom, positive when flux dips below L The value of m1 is -1.37 angstrom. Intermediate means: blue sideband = 4.75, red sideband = 5.14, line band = 5.09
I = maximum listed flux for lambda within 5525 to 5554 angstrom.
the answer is 5.7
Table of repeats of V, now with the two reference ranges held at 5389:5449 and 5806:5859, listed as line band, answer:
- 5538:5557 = -0.07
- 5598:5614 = -0.05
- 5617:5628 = 0.07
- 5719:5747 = -0.01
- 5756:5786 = 0.05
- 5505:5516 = -0.03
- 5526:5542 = 0.00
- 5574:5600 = -0.01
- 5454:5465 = -0.05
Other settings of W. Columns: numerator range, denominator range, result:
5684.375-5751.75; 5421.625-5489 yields 1.16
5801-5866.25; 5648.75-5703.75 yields 1.07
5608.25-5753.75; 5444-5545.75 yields 1.08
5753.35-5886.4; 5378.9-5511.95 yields 1.19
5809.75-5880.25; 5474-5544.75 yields 1.16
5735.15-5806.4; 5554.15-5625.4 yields 1.11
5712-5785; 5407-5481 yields 1.15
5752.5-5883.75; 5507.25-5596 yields 1.14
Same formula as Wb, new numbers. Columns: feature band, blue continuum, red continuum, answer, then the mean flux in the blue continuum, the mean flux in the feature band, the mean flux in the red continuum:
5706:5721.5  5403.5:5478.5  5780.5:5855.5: 0.6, 4.85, 4.93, 5.22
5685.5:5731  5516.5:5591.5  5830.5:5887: -1.3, 4.94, 5.12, 5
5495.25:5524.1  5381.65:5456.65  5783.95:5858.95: -1.2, 4.75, 5.05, 5.18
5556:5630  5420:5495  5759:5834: 1.4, 4.85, 4.87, 5.13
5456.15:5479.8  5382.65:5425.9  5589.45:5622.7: -1.3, 4.72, 5.05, 4.93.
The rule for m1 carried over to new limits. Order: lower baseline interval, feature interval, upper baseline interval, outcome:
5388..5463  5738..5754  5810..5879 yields -0.2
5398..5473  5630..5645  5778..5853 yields 0.4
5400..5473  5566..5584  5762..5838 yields -0.3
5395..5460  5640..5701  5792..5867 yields -0.9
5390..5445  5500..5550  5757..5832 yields -2.0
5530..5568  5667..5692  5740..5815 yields 0.3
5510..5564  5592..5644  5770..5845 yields 0.9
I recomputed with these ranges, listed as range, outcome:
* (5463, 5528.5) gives 6.97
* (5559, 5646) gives 6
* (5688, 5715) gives 5.83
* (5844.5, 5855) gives 5.59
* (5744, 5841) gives 6.51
